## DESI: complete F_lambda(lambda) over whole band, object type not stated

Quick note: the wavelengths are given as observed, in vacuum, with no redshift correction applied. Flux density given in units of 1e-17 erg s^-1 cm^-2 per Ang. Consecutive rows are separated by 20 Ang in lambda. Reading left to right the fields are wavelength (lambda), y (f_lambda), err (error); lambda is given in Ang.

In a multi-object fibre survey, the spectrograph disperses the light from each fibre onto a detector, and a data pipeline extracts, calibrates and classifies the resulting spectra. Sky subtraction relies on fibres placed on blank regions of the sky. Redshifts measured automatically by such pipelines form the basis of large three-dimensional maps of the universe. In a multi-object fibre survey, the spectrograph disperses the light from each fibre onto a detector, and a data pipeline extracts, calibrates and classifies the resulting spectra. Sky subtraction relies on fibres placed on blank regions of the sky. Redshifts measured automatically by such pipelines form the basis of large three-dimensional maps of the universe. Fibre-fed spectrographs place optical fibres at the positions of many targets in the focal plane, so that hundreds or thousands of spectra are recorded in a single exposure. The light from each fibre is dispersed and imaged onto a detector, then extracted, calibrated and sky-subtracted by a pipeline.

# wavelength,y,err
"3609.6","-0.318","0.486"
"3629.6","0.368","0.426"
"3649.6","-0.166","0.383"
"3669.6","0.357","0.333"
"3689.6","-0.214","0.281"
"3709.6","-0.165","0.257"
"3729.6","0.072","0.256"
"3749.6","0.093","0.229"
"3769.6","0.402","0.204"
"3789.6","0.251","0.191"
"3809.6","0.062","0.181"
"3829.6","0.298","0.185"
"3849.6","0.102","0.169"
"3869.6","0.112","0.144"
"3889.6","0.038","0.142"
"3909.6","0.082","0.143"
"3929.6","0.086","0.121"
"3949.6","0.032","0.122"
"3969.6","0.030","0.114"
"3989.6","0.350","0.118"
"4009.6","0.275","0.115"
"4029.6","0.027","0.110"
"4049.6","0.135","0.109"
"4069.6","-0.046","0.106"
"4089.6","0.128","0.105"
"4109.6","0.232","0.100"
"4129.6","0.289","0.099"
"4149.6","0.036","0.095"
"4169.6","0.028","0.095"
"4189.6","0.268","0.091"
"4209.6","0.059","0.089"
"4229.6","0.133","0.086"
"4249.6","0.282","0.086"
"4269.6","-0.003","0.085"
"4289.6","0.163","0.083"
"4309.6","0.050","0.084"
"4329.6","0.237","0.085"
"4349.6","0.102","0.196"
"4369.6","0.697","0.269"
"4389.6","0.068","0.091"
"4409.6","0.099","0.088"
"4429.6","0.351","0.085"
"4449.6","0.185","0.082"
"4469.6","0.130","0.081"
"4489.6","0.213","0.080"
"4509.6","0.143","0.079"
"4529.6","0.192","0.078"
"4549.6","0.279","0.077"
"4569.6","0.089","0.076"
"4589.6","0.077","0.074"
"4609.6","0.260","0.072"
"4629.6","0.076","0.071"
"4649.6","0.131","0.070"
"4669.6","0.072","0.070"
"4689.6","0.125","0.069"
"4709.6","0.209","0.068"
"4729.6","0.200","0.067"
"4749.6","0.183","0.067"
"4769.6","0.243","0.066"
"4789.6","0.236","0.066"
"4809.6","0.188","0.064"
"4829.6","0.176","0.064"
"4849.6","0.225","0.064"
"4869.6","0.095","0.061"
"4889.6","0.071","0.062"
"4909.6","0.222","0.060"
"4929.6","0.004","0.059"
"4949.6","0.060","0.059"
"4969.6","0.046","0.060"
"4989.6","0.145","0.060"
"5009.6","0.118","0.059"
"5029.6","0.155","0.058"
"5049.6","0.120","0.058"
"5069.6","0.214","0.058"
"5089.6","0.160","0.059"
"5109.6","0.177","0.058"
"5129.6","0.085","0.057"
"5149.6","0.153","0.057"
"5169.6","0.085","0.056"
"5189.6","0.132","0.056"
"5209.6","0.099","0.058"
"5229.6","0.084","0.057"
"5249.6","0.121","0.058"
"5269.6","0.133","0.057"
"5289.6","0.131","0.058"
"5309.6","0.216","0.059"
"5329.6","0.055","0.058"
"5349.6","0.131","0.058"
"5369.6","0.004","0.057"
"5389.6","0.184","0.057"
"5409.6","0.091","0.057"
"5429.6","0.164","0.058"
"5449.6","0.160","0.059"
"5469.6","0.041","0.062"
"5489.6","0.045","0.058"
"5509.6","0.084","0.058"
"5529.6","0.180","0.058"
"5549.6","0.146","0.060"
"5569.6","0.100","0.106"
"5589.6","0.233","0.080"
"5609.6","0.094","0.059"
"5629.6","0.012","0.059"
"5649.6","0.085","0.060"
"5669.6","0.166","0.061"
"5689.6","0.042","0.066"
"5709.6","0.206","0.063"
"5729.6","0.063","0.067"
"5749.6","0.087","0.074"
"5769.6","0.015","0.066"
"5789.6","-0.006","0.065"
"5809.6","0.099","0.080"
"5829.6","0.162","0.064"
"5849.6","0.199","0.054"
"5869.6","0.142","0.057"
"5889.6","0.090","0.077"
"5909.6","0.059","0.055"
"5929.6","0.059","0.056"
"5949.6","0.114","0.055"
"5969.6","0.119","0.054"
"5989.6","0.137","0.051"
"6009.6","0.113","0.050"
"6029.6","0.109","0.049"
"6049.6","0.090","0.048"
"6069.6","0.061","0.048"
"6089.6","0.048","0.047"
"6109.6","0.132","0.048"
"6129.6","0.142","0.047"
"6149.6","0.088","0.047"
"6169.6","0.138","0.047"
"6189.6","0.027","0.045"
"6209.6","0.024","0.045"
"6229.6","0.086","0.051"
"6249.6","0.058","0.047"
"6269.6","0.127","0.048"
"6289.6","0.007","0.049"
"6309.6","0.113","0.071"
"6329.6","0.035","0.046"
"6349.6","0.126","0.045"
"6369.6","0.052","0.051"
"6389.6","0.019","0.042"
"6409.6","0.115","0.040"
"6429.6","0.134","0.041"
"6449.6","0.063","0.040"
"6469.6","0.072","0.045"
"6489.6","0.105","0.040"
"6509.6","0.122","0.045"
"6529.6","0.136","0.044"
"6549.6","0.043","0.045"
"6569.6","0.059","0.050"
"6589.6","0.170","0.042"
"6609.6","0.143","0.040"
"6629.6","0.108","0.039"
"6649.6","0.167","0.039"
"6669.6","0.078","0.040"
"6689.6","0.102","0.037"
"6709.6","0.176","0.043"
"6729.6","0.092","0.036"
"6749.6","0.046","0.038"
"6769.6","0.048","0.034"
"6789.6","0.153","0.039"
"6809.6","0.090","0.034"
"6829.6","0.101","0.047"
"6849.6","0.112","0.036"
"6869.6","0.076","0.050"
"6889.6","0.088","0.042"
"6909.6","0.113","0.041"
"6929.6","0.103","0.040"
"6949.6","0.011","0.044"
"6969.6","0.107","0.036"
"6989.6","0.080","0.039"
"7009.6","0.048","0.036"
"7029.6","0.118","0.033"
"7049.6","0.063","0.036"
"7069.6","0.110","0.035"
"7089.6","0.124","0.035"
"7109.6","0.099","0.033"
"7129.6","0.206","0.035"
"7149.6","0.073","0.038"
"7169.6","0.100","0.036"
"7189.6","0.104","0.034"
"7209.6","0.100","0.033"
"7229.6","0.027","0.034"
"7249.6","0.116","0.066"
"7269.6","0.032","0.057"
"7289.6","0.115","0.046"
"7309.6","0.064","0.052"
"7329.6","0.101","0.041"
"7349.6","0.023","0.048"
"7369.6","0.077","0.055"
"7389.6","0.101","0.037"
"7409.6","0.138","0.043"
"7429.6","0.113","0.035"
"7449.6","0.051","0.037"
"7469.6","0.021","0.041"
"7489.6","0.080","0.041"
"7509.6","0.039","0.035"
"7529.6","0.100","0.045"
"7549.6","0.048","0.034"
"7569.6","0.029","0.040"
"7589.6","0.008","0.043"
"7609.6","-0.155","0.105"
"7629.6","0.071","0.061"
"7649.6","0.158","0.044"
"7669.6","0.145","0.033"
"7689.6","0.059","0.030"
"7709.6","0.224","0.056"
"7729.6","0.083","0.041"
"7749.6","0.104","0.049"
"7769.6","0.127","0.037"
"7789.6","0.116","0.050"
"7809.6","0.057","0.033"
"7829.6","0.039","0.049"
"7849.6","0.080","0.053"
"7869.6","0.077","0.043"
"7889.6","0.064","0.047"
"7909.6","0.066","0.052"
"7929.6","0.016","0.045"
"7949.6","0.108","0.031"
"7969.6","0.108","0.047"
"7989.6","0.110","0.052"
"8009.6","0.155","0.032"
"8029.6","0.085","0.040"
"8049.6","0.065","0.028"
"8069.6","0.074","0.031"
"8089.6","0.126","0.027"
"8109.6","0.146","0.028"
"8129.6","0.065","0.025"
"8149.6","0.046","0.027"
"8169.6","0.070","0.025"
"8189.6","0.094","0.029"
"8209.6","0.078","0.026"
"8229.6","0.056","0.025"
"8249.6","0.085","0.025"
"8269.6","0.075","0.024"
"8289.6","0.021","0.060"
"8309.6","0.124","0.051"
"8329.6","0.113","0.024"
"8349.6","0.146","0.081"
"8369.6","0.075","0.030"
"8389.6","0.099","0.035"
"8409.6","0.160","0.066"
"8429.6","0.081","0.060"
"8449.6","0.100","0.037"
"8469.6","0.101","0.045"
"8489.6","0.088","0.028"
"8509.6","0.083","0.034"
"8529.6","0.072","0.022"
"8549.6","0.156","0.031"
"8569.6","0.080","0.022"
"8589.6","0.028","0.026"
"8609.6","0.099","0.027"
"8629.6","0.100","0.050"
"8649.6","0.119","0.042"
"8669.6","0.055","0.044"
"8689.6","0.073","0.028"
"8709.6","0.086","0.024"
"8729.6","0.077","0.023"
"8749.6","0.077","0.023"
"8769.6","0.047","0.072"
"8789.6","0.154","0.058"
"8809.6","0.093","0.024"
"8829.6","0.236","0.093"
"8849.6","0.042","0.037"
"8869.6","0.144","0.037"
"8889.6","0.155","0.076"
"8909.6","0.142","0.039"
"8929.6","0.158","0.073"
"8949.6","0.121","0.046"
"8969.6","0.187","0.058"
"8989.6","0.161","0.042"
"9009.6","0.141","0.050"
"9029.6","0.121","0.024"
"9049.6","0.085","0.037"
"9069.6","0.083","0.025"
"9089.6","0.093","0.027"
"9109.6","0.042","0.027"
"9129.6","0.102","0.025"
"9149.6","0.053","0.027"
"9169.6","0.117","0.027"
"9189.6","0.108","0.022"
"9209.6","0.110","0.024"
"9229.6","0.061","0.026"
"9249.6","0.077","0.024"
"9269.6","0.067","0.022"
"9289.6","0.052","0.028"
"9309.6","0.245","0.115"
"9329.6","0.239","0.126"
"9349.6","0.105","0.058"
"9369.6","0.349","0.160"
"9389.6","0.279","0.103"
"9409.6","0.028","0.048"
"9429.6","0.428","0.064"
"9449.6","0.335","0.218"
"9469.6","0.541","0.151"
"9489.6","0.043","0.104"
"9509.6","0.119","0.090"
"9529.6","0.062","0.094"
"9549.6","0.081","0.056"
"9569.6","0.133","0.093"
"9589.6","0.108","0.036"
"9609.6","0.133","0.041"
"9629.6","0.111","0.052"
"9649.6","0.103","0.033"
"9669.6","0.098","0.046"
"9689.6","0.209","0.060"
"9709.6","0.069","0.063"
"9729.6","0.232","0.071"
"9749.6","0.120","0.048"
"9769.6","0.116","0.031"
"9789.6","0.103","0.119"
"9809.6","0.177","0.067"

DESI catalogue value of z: 1.53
